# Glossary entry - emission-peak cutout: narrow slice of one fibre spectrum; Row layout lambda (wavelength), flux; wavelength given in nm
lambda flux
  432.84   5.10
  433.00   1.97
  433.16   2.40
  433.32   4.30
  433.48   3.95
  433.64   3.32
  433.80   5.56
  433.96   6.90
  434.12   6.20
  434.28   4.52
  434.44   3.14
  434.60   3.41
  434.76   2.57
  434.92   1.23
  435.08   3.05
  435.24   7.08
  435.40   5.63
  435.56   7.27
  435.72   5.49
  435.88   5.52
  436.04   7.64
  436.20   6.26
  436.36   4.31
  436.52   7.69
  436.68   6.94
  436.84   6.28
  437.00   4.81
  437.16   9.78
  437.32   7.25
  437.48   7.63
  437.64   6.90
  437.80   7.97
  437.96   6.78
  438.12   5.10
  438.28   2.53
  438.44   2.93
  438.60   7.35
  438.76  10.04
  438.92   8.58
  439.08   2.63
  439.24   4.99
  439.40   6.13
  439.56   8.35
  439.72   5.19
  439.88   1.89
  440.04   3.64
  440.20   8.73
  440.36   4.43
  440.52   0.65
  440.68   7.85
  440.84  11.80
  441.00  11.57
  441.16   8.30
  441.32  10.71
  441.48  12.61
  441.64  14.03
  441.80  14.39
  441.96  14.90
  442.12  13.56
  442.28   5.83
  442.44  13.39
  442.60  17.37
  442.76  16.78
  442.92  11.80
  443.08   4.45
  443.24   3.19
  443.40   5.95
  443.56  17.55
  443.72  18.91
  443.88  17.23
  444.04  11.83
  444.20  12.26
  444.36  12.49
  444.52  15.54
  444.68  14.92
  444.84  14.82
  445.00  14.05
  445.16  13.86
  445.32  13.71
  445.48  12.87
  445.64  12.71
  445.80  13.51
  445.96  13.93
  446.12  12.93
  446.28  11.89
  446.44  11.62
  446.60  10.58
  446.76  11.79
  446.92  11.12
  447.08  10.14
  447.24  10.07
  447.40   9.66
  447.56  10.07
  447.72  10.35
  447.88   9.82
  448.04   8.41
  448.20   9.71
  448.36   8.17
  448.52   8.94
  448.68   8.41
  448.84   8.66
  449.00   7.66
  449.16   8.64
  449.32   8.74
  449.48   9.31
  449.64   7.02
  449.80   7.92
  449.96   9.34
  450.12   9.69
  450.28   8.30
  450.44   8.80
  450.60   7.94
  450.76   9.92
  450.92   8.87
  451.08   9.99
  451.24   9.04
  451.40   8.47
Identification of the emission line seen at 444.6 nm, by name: Ly-alpha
